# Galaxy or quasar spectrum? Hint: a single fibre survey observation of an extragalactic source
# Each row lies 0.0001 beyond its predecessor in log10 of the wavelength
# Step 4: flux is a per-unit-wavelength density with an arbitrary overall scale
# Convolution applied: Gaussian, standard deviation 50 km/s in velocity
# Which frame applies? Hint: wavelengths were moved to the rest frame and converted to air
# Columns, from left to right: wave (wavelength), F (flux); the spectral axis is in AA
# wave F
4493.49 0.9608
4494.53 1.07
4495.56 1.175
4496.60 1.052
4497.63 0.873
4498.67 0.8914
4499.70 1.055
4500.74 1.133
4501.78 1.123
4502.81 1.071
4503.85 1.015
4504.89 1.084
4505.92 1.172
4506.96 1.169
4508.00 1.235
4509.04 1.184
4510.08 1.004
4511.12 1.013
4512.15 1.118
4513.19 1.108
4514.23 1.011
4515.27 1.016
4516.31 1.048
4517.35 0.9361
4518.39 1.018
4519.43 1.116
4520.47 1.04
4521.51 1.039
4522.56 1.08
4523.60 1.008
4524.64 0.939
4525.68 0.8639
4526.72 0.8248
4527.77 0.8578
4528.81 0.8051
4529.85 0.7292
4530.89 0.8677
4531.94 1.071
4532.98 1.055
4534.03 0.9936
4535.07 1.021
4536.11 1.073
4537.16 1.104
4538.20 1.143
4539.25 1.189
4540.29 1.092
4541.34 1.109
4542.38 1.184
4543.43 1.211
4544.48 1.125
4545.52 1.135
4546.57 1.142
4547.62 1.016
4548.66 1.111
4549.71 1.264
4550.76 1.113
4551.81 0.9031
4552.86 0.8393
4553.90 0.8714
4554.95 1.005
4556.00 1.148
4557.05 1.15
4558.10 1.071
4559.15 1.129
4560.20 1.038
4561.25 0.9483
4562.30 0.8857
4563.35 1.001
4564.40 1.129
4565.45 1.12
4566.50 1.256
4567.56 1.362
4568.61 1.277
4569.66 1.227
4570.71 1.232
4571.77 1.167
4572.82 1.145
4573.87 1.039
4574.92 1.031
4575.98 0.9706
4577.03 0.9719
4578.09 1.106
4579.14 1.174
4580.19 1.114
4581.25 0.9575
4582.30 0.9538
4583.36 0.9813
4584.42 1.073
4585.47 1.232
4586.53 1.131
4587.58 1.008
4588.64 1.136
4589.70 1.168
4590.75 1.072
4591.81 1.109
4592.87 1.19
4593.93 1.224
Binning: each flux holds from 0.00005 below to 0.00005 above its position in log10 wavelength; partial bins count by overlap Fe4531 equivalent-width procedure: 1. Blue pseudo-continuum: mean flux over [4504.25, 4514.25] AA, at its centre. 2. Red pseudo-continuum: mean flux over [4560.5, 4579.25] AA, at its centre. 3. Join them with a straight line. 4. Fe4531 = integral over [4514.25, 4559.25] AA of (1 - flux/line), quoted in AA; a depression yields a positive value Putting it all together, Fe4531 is 3.2 AA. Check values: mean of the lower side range 1.11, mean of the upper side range 1.11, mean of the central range 1.03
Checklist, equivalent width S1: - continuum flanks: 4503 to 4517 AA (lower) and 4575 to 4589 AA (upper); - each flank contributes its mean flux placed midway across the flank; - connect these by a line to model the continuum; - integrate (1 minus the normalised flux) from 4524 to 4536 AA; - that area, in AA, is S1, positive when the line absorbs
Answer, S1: 1.8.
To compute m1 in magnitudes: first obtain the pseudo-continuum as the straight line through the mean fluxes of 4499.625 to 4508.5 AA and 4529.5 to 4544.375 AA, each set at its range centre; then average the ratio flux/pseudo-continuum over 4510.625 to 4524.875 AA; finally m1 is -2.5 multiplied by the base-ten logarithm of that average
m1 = 0.06 mag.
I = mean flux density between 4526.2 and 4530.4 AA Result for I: 0.805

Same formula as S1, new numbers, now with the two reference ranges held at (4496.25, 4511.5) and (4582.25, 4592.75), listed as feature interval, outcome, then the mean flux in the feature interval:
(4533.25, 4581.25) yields -0.32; 1.09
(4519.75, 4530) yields 1.41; 0.929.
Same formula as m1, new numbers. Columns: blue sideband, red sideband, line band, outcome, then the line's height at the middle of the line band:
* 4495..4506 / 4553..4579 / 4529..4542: 0.04 mag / 1.08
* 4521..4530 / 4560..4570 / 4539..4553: -0.09 mag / 1.02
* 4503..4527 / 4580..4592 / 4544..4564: 0.02 mag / 1.06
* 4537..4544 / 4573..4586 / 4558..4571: -0.04 mag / 1.09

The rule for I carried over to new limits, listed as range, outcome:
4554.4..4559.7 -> 1.1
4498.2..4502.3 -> 1.05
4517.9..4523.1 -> 1.06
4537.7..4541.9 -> 1.13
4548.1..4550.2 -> 1.19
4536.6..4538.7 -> 1.12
